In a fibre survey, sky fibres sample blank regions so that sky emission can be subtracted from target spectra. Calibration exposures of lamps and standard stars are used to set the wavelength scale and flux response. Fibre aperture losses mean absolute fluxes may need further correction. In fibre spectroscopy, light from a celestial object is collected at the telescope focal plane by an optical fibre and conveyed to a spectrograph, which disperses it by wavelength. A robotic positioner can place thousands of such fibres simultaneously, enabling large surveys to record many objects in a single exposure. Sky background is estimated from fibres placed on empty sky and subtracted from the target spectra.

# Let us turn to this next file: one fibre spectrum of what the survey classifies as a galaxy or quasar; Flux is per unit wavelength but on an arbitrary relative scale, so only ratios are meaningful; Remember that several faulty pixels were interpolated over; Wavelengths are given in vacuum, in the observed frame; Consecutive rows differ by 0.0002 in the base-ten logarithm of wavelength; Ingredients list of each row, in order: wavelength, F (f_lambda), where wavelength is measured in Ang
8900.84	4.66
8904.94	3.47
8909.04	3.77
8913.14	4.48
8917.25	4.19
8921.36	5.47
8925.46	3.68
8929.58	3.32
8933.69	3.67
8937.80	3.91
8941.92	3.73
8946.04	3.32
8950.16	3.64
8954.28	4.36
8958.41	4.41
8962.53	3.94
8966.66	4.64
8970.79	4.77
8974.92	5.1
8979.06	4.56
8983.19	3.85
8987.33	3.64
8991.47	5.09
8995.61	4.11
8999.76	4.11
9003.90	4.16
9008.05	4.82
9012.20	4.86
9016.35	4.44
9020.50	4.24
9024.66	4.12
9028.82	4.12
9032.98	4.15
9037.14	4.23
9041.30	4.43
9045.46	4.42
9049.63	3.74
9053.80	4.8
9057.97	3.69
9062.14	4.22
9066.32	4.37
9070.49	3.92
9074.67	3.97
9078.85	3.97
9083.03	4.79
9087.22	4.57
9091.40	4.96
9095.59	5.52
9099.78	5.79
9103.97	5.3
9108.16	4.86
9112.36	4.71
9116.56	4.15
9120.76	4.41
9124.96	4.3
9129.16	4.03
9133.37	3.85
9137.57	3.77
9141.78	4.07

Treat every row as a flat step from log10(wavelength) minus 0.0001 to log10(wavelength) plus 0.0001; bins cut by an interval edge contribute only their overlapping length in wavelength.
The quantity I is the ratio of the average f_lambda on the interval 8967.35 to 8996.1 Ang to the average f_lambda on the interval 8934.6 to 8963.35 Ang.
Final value 1.15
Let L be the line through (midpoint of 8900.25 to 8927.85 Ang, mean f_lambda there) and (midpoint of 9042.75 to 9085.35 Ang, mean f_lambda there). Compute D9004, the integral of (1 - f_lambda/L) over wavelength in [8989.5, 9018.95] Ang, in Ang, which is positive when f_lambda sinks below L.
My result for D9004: -2.1 Ang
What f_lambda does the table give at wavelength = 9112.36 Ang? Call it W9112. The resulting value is 4.71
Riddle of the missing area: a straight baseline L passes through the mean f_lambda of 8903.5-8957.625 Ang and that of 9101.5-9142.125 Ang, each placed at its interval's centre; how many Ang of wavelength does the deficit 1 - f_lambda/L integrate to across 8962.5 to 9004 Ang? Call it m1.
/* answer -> -3.4 Ang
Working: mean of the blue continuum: 3.94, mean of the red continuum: 4.37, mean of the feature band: 4.39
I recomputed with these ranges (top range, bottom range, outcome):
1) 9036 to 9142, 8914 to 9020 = 1.04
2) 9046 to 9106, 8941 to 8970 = 1.12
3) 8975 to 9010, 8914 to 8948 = 1.10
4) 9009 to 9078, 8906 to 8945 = 1.06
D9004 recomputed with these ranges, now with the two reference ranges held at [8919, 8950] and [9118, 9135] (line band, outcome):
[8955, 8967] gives -1.19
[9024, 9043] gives -0.95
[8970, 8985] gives -2.44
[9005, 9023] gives -2.59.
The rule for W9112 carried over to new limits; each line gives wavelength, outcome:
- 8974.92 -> 5.1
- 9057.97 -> 3.69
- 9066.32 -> 4.37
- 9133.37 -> 3.85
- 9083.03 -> 4.79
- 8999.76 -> 4.11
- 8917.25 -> 4.19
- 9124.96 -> 4.3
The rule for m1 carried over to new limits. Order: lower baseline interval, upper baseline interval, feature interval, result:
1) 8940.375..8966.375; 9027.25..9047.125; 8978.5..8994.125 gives -0.66 Ang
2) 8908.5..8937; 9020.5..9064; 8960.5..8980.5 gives -2.28 Ang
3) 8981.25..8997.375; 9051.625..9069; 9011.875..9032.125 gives -0.42 Ang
